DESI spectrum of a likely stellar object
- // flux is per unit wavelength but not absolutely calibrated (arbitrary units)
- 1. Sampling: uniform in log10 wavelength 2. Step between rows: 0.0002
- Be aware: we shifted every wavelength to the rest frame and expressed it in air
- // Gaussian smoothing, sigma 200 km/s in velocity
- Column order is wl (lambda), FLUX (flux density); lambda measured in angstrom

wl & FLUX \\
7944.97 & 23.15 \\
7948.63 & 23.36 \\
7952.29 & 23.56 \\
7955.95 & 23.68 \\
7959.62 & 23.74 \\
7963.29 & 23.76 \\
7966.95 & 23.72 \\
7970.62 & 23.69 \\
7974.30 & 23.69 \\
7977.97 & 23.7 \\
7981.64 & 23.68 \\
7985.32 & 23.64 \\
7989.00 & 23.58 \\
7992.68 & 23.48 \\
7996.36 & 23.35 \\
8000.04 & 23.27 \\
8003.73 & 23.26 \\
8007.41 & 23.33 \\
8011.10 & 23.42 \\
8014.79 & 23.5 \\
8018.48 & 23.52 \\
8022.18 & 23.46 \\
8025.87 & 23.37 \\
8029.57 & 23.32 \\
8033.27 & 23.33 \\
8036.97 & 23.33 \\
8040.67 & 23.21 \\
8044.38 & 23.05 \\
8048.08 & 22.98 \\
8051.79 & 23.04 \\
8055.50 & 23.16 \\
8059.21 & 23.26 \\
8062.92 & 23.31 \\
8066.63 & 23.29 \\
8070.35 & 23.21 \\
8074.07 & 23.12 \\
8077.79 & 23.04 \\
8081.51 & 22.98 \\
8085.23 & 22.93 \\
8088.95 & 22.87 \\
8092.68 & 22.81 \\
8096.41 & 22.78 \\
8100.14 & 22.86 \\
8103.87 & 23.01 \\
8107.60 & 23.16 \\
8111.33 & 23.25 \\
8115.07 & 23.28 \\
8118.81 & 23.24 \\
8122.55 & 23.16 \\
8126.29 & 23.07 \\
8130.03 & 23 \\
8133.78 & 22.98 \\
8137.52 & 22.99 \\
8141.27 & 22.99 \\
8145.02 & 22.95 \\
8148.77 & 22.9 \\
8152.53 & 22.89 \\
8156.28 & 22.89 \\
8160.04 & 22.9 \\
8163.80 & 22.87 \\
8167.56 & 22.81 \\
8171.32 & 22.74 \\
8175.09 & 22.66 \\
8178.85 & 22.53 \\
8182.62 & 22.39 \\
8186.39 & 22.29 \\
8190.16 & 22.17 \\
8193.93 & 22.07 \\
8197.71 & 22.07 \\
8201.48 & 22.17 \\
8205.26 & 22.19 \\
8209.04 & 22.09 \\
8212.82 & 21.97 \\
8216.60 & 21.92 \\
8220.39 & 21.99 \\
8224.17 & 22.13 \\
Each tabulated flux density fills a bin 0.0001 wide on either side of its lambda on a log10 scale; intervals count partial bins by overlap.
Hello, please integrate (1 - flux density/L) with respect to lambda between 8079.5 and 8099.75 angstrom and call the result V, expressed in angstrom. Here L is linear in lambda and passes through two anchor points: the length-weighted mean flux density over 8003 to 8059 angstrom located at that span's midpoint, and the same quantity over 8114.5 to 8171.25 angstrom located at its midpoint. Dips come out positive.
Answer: 0.2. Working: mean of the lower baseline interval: 23.3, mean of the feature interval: 22.9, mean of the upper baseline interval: 23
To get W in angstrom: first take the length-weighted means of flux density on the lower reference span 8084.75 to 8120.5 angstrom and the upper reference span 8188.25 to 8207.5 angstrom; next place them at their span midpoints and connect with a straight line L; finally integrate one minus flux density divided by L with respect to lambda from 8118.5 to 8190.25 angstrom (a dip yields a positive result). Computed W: -0.9 angstrom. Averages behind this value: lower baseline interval 23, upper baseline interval 22.1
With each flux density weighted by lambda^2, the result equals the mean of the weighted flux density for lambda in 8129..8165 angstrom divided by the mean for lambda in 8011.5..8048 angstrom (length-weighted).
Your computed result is 1.01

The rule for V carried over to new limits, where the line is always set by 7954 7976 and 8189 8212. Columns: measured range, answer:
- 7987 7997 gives 0.02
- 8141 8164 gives -0.48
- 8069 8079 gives -0.07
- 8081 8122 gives -0.42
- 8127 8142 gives -0.29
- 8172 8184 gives -0.15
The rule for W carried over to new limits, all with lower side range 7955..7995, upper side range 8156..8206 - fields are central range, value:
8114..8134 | -0.3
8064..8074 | 0.0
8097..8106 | 0.0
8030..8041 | 0.0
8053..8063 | 0.0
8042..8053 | 0.1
